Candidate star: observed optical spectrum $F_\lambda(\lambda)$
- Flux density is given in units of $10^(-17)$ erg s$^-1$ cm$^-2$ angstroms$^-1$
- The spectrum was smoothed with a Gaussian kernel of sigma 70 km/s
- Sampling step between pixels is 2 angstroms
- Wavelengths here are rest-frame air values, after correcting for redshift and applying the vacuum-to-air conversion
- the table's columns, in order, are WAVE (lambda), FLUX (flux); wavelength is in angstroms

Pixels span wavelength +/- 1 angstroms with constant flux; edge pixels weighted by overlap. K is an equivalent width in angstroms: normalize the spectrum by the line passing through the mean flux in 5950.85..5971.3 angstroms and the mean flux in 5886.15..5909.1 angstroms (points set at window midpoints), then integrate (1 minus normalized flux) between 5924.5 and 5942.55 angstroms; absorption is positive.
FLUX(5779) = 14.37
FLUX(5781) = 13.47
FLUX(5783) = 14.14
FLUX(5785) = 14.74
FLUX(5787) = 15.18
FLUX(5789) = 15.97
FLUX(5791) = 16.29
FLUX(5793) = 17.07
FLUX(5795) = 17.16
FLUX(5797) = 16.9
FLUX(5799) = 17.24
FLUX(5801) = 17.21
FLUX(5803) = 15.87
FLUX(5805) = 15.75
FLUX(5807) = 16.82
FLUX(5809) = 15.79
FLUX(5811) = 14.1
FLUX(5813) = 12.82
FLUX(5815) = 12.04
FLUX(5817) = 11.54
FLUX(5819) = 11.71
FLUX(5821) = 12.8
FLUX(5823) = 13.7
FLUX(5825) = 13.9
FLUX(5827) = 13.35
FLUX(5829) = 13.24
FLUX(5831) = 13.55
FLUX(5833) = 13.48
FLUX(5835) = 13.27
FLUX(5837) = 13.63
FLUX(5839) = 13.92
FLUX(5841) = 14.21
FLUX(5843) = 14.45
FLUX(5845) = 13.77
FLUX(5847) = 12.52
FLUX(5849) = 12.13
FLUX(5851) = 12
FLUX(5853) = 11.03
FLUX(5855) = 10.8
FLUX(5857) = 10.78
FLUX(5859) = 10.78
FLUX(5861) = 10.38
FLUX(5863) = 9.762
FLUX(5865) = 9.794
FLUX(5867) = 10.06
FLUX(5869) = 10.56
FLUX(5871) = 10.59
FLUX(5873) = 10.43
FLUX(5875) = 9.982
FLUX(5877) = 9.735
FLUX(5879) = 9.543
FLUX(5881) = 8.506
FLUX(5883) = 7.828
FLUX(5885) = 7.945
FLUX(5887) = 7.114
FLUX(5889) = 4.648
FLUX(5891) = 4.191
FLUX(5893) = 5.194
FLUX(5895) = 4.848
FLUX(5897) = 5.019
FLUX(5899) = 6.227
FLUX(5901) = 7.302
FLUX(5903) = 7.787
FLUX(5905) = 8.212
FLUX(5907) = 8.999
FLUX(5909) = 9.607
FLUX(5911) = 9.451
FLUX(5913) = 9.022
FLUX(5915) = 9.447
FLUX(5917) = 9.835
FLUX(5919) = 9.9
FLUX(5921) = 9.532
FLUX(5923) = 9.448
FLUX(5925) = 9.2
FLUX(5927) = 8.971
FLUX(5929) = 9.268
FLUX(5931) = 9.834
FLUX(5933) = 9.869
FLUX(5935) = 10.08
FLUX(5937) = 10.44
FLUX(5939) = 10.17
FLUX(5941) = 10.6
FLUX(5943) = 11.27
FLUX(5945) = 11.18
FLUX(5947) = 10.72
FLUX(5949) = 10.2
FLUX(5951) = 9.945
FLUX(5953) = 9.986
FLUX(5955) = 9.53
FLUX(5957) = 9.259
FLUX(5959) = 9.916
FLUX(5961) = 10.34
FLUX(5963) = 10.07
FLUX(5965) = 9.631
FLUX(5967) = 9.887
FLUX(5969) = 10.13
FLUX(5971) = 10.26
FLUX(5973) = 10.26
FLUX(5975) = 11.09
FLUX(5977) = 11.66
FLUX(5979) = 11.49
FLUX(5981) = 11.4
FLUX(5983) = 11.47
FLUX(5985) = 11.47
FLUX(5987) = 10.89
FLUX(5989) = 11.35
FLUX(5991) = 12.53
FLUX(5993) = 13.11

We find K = -3.2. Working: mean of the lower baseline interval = 6.47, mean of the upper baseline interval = 9.89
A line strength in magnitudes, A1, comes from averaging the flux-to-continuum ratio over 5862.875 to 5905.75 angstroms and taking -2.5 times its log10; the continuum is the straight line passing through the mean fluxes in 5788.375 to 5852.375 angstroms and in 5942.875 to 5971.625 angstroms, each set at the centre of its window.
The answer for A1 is 0.486 mag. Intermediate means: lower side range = 14.3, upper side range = 10.1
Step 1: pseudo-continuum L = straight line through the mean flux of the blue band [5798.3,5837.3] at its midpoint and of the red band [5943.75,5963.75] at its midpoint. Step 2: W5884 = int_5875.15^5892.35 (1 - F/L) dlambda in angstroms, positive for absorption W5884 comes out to 6.6 angstroms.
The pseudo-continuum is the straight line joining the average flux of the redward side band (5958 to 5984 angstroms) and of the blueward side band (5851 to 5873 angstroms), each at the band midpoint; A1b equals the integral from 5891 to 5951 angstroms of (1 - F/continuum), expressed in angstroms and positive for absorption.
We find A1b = 9.10 angstroms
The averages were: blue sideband 10.5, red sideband 10.6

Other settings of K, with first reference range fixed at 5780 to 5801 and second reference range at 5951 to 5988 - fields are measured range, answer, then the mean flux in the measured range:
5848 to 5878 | 6.8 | 10.6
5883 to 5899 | 8.8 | 5.75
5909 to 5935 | 5.2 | 9.51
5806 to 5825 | 2.1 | 13.5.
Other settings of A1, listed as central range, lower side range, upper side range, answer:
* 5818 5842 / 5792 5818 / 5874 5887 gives -0.02 mag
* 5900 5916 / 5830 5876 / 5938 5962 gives 0.24 mag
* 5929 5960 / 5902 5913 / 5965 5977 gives -0.05 mag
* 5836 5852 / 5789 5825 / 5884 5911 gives -0.15 mag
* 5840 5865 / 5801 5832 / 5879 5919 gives -0.06 mag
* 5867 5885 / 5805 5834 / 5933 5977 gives 0.26 mag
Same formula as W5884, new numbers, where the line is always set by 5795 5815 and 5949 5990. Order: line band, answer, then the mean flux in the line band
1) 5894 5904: 5.09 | 6.24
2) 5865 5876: 2.71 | 10.3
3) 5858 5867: 2.41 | 10.2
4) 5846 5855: 1.56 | 11.8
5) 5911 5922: 2.38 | 9.54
